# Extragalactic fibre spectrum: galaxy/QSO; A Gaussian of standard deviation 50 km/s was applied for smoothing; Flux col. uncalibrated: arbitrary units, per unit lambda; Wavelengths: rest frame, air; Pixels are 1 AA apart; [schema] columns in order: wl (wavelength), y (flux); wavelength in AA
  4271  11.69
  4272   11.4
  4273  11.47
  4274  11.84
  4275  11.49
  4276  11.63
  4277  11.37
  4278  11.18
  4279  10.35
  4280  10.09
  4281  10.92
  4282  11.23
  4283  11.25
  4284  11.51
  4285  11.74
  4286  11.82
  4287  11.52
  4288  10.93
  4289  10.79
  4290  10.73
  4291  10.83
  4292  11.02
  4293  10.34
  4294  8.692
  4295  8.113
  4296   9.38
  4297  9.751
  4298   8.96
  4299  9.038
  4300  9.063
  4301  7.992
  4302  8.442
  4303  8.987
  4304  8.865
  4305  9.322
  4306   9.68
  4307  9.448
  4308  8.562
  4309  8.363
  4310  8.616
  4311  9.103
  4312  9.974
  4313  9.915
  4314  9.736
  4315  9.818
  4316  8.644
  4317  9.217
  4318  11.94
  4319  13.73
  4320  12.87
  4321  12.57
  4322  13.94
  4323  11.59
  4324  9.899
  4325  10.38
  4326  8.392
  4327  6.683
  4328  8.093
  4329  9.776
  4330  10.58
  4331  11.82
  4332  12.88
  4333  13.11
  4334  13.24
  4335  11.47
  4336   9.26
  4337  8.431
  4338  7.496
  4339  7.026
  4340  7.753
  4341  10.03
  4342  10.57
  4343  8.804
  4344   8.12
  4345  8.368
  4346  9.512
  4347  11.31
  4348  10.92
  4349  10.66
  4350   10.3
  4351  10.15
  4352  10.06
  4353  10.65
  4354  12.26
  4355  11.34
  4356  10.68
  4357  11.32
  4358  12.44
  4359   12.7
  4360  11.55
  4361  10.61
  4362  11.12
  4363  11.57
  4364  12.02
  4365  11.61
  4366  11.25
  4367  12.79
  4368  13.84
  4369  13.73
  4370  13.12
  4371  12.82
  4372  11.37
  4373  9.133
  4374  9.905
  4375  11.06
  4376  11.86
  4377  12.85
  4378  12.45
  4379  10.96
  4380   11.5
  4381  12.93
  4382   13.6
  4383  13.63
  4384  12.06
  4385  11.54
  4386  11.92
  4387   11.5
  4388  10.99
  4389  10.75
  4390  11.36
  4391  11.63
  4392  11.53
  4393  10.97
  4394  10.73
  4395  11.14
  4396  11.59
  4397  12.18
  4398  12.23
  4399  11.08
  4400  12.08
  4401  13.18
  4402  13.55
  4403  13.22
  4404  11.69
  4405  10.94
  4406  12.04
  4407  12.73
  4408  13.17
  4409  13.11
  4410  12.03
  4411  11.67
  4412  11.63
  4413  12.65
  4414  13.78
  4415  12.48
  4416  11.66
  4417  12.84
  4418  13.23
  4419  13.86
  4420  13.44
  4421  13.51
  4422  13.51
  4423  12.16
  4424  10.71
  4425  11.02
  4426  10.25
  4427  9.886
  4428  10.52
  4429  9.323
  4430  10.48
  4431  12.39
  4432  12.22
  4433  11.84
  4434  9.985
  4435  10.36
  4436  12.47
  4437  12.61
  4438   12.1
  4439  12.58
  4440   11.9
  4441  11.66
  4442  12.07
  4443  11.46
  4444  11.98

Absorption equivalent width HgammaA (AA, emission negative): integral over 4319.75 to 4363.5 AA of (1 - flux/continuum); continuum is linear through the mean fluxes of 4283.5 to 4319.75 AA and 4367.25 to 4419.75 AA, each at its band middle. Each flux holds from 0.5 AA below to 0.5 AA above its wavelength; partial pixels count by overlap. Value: 1.4 AA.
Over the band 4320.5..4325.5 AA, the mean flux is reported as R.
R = 11.7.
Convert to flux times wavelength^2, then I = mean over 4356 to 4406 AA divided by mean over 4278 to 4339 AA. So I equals 1.2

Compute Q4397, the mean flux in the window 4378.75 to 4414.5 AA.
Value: 12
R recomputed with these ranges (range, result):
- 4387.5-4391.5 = 11.2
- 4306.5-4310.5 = 8.75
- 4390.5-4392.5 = 11.6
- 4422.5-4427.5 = 10.8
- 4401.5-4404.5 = 12.8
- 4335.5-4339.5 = 8.05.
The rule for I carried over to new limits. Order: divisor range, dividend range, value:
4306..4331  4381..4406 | 1.22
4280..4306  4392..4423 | 1.30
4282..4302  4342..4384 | 1.16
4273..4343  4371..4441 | 1.22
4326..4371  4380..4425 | 1.17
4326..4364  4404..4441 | 1.20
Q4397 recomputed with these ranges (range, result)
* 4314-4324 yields 11.4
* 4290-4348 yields 9.83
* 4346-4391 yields 11.6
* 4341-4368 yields 10.9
